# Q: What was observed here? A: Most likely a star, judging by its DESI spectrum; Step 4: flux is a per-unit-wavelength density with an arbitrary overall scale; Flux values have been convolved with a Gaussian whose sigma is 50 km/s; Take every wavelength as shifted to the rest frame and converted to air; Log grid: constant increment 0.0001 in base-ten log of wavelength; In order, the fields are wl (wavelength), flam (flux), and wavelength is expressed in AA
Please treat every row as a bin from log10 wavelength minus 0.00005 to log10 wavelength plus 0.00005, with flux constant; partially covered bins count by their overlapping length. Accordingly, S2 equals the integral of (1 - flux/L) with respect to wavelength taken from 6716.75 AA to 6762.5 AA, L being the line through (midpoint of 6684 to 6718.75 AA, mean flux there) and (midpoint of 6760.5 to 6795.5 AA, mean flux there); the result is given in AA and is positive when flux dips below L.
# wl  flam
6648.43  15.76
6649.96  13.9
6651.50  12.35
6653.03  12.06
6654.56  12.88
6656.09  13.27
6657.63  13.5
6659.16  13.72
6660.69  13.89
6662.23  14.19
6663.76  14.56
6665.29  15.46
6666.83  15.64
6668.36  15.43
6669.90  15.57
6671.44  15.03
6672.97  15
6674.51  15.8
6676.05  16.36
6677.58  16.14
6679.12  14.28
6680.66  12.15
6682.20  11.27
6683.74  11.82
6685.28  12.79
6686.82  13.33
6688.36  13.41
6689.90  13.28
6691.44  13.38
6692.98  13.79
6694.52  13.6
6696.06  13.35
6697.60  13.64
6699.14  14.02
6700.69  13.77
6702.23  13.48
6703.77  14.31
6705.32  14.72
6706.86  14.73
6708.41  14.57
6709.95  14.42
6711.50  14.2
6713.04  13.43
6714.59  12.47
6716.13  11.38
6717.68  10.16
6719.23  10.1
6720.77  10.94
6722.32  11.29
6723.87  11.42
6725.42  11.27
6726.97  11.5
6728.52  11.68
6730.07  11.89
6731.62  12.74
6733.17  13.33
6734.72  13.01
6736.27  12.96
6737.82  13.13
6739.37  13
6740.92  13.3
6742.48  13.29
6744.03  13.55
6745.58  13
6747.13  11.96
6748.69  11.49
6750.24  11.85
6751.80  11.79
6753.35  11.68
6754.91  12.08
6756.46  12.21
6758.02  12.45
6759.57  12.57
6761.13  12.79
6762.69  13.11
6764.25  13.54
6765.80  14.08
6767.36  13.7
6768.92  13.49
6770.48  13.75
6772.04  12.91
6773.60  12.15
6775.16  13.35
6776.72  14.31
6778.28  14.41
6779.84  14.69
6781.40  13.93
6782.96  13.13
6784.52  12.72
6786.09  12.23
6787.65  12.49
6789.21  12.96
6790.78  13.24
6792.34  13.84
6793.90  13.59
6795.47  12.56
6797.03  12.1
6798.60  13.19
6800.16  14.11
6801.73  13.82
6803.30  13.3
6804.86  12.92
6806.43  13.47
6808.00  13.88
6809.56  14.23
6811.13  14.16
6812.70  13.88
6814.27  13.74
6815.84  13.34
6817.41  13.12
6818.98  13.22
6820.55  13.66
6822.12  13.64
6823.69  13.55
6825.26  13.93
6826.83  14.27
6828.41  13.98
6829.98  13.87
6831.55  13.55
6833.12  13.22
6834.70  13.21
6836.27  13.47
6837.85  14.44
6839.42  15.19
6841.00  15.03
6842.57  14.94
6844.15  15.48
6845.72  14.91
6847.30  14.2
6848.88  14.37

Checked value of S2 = 4.2 AA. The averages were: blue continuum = 13.4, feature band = 12.2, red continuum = 13.4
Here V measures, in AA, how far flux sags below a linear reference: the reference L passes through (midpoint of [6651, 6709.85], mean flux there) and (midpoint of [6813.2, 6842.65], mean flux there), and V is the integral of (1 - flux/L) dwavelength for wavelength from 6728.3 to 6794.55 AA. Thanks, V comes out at 4.4 AA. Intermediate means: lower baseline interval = 14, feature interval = 13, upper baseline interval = 13.8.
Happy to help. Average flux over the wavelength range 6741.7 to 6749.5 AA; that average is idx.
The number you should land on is 12.7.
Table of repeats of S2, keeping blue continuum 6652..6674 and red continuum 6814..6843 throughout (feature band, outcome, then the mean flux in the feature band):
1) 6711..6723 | 2.1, 11.7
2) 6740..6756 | 1.9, 12.4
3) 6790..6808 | 0.8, 13.3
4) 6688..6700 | 0.5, 13.6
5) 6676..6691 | 0.9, 13.3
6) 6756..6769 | 0.9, 13.1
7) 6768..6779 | 0.4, 13.5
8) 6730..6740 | 0.8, 12.9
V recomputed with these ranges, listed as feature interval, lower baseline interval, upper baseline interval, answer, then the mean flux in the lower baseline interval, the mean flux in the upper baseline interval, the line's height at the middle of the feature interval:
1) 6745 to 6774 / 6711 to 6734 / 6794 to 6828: -0.3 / 11.8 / 13.5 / 12.5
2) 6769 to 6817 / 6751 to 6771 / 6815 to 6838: -0.7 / 12.9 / 13.6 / 13.2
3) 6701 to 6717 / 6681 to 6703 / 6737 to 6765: -0.9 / 13.2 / 12.6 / 13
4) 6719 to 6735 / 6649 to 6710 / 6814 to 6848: 2.5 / 14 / 14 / 14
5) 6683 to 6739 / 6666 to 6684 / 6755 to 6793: 4.9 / 14.6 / 13.2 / 14.1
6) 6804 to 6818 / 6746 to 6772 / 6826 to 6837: -0.3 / 12.7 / 13.7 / 13.4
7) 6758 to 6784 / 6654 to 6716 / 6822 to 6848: 1.2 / 14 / 14.2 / 14.1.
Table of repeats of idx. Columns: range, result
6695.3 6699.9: 13.7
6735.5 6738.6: 13.1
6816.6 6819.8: 13.2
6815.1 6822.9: 13.4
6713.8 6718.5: 11.3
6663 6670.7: 15.3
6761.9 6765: 13.3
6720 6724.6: 11.2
